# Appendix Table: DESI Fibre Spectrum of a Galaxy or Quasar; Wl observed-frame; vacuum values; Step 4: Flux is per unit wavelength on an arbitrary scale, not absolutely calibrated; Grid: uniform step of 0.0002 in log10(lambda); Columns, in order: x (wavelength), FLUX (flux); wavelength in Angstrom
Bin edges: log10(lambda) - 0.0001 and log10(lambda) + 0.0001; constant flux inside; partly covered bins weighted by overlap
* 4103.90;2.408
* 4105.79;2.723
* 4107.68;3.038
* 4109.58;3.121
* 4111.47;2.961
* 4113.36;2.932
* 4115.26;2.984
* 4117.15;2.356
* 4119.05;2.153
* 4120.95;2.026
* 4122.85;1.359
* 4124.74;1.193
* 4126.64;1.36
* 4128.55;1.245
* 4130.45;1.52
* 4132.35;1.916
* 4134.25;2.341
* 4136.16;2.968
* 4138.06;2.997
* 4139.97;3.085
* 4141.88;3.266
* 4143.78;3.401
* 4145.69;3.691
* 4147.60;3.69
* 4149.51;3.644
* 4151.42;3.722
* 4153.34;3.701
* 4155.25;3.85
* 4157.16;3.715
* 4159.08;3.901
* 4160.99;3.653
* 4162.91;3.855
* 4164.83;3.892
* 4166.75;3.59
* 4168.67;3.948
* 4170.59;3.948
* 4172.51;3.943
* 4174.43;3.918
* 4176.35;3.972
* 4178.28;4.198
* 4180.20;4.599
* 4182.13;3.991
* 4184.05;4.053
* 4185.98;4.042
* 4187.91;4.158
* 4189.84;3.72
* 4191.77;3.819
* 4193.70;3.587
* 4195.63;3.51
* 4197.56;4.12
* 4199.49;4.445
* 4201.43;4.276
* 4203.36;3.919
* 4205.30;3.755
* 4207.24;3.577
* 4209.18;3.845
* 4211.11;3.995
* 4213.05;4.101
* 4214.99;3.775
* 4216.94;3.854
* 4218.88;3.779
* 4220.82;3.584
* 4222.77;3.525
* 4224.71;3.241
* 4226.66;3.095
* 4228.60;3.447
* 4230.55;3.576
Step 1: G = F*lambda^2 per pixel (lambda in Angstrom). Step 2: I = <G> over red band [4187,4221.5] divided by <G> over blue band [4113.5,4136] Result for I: 2.08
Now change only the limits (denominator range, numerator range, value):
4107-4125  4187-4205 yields 1.67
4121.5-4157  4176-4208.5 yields 1.49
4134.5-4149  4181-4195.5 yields 1.22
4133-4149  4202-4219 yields 1.26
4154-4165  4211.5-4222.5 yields 1.03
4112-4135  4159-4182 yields 2.06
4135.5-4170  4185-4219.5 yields 1.11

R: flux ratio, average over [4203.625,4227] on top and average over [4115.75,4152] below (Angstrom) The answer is 1.47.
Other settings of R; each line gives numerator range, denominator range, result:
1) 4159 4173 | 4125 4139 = 1.91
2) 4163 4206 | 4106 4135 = 1.82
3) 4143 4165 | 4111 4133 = 1.88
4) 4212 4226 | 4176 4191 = 0.90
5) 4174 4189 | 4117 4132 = 2.54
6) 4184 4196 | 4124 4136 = 2.27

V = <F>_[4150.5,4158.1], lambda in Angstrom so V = 3.75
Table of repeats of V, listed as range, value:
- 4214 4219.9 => 3.8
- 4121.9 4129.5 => 1.29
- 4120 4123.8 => 1.69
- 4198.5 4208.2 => 3.99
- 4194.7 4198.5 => 3.82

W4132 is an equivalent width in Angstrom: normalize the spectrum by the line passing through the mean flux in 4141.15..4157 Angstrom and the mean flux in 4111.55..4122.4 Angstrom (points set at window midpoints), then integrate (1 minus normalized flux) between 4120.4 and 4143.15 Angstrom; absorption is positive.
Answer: 6.96 Angstrom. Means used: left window 2.47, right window 3.63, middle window 2.13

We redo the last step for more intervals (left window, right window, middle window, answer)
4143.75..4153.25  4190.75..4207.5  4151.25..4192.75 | -1.66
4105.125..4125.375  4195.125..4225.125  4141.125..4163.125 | -4.96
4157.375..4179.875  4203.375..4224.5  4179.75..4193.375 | -0.57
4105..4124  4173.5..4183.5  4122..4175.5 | 5.21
